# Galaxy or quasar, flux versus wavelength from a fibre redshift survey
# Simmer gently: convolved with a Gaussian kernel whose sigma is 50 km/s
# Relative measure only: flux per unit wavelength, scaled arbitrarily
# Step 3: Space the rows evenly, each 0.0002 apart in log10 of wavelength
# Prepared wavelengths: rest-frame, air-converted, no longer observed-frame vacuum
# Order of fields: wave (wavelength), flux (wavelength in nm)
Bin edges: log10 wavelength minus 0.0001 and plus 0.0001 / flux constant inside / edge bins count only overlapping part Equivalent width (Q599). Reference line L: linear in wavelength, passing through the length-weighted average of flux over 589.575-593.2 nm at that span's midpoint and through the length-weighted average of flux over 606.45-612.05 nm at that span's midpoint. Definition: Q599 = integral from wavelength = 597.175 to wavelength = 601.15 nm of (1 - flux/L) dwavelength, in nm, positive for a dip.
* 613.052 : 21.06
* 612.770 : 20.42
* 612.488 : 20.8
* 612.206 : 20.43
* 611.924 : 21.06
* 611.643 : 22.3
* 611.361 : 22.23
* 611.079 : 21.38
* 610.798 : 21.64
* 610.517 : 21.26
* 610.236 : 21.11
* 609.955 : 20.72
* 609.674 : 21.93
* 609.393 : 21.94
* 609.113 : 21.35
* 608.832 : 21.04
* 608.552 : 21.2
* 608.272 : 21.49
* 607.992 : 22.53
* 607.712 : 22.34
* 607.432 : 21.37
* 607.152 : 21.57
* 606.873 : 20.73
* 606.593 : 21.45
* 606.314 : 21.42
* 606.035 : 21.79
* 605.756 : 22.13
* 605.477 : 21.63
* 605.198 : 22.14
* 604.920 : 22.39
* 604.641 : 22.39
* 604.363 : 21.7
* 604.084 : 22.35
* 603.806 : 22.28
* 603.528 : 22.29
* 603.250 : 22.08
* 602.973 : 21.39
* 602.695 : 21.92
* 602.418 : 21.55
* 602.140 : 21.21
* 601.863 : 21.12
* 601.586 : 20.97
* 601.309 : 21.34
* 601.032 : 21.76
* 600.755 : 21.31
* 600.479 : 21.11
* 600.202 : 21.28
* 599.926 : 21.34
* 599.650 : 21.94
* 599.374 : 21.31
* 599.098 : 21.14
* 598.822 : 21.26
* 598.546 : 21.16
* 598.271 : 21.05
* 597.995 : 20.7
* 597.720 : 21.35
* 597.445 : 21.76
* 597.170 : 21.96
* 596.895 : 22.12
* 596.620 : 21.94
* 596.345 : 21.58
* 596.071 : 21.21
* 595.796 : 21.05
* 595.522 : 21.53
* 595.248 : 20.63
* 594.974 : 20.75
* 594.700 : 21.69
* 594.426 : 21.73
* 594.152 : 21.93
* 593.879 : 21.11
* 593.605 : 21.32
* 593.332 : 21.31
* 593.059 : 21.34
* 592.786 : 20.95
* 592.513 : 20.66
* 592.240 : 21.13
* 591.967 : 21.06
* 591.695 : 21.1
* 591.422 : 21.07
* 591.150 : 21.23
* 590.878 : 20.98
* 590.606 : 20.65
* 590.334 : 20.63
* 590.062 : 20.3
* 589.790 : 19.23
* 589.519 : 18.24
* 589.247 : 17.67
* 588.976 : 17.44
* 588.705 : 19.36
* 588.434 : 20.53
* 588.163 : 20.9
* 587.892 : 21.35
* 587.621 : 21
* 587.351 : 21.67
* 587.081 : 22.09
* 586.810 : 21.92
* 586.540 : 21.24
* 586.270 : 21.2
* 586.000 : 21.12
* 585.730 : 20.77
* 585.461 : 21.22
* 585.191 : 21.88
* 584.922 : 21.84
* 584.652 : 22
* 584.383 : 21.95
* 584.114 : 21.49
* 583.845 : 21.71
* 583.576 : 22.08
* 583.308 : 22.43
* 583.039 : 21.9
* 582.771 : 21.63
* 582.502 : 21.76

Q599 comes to -0.05 nm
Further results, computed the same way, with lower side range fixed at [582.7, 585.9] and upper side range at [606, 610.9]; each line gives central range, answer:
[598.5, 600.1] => 0.02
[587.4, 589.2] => 0.14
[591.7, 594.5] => 0.05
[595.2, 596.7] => 0.02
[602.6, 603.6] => -0.02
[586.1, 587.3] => 0.01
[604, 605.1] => -0.03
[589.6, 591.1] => 0.09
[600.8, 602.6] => 0.02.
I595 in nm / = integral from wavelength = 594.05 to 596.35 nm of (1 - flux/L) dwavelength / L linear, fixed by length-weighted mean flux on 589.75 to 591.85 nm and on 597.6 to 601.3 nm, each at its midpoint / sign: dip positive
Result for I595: -0.03 nm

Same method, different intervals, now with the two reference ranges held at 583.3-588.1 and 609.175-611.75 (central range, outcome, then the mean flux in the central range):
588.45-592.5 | 0.29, 20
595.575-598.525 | 0.02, 21.5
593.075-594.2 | 0.01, 21.4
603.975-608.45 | -0.05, 21.8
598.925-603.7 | 0.02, 21.5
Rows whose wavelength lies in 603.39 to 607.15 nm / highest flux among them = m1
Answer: 22.39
